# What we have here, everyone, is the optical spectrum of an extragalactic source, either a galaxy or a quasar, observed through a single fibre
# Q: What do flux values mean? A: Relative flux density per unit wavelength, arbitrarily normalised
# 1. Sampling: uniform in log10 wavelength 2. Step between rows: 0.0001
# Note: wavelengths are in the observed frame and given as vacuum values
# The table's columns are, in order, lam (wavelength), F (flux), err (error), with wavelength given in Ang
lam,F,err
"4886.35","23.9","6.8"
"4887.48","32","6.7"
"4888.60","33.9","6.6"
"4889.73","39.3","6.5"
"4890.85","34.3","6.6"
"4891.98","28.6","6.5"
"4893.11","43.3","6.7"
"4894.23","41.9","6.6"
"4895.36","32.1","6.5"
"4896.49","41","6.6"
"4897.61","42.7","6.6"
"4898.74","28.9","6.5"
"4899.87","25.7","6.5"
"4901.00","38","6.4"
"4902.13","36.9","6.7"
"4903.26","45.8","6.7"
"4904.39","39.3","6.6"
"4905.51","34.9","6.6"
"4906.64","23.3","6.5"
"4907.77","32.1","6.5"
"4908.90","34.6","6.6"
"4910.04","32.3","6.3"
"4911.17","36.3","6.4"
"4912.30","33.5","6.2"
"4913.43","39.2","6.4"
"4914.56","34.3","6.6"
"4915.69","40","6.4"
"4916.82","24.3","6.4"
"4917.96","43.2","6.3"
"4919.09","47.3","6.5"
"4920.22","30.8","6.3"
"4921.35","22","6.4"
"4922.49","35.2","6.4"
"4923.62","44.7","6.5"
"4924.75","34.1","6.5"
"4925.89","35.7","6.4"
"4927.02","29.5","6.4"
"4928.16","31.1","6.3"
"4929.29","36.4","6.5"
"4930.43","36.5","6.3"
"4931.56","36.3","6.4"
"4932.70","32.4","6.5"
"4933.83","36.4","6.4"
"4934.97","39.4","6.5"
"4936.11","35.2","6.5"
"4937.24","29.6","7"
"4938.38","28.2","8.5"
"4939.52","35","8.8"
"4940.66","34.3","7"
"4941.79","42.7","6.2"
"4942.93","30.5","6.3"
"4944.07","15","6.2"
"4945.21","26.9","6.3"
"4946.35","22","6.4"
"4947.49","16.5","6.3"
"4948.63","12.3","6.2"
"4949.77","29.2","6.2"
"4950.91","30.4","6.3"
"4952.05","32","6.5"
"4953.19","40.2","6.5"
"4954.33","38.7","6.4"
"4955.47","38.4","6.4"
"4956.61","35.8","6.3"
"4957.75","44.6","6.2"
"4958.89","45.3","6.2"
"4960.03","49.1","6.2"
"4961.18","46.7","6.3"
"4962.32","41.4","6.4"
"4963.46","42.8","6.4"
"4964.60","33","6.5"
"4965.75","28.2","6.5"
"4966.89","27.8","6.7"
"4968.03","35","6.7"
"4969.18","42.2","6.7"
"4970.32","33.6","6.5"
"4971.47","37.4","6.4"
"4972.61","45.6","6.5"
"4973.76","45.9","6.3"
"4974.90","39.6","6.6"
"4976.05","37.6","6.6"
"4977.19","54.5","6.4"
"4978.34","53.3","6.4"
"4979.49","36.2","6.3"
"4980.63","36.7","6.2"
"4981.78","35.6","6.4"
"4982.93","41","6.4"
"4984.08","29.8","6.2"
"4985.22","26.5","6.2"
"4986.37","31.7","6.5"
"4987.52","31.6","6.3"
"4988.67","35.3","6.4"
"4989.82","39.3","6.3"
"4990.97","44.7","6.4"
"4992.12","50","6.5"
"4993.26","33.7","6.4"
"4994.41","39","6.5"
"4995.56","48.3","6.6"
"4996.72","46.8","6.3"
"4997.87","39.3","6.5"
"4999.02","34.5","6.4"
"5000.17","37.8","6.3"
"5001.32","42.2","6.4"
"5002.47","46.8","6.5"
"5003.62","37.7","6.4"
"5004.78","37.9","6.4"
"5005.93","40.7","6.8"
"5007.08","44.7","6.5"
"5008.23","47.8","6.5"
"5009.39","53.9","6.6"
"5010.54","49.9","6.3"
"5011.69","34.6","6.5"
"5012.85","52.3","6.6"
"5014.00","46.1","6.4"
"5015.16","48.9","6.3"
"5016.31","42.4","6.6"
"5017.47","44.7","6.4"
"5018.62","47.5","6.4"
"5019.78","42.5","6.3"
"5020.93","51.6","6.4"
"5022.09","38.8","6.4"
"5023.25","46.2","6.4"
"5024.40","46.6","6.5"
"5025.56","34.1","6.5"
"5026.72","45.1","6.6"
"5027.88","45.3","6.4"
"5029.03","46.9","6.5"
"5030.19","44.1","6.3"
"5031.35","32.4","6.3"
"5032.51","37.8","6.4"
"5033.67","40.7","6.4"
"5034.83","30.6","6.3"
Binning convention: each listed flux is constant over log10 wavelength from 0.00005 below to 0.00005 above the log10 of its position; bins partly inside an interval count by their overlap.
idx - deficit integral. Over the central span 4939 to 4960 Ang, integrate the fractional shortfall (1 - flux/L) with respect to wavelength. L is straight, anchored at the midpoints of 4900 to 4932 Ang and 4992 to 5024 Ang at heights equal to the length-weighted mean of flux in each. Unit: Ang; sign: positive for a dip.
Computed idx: 3.4 Ang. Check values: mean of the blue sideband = 35.1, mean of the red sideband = 43.8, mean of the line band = 32.1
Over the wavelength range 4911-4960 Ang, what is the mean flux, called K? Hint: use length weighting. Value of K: 33.7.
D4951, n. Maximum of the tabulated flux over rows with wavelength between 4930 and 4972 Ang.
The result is 49.1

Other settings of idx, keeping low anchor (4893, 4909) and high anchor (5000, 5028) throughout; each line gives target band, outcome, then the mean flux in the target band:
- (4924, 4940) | 1.7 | 34.1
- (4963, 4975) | 1.1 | 37.2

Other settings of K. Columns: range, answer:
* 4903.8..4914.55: 34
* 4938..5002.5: 36.8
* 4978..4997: 38.5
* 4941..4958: 30.1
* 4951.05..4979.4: 40.1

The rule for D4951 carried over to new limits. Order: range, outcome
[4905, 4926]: 47.3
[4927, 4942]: 42.7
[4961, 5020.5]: 54.5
